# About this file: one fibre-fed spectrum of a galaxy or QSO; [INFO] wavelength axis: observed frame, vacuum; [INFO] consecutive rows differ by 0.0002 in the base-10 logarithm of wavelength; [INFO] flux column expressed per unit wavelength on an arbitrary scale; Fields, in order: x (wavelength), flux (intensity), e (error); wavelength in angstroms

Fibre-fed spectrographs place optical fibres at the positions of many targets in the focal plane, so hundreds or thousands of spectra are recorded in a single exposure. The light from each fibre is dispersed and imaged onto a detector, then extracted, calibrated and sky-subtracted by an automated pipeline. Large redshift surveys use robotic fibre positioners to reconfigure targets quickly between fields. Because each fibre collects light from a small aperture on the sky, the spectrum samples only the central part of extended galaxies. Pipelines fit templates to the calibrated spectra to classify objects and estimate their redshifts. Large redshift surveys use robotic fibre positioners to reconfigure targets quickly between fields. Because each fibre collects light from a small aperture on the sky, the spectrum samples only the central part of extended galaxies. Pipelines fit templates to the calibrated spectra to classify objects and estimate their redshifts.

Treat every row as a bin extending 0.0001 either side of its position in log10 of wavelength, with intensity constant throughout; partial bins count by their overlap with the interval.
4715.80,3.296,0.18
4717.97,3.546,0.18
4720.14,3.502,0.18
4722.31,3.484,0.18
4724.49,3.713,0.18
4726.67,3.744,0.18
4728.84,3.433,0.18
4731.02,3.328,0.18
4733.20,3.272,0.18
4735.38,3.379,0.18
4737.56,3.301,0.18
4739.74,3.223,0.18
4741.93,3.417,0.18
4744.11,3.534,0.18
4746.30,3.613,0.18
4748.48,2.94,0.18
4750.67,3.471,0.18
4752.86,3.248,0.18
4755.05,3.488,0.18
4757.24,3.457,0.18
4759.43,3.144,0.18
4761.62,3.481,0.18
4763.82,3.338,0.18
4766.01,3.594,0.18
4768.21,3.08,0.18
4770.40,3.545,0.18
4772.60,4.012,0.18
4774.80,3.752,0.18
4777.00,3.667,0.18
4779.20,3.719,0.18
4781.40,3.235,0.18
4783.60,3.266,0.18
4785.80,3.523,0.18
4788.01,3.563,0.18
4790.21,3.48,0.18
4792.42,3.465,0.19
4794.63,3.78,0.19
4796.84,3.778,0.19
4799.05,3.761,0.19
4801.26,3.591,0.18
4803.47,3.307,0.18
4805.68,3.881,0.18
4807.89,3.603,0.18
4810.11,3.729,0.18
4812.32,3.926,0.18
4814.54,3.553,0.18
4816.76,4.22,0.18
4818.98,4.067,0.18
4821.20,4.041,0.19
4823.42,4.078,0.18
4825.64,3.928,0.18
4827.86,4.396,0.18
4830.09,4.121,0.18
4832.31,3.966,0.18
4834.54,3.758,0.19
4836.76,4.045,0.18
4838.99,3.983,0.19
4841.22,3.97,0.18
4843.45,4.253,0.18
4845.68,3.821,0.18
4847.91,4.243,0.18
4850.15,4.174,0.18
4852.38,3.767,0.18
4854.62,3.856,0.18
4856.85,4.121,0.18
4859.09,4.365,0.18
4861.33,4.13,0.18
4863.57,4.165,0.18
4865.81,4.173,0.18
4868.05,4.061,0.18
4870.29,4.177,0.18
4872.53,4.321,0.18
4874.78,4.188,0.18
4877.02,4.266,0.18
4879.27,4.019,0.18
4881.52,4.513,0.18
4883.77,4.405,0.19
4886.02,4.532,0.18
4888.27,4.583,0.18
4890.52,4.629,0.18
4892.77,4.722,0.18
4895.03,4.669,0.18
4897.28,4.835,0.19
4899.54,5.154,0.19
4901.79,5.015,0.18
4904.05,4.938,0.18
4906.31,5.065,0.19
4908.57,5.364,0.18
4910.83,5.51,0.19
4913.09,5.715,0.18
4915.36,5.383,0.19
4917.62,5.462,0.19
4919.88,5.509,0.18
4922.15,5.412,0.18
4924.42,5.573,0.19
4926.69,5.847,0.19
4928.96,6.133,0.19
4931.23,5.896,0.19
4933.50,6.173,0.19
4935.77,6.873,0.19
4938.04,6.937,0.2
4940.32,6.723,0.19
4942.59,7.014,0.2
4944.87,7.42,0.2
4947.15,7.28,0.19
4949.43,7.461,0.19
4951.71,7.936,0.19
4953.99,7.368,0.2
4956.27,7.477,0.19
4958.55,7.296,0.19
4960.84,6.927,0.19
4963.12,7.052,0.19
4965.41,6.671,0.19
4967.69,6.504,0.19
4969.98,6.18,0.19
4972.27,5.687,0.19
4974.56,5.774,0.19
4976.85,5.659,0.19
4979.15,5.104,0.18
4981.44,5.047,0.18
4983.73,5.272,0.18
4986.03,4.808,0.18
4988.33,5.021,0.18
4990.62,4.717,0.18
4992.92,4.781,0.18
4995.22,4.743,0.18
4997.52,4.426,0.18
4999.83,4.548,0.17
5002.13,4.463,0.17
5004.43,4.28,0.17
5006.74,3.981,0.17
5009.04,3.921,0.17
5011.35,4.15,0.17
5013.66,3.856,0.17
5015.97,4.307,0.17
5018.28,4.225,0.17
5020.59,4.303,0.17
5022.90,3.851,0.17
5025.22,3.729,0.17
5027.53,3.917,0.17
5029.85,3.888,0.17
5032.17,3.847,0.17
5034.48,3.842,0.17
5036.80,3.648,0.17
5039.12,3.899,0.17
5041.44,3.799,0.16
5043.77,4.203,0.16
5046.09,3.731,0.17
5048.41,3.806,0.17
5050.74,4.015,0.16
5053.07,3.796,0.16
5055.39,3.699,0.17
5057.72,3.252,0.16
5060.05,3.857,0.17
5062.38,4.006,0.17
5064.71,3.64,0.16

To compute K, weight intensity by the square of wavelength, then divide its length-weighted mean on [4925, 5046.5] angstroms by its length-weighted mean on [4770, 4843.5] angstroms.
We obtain 1.51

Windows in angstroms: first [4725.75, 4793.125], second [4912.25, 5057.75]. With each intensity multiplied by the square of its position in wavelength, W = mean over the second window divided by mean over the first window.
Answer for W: 1.66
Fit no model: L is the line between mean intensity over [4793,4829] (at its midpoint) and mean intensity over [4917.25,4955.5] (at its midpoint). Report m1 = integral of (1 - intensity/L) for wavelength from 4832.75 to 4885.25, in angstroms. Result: 8.1 angstroms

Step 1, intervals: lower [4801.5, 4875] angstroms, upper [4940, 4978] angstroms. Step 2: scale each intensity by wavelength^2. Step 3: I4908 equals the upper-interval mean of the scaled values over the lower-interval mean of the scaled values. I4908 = 1.8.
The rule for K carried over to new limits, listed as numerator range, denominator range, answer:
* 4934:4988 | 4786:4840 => 1.81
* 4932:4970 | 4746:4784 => 2.20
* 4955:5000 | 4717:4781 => 1.81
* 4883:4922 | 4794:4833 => 1.35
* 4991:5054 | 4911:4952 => 0.67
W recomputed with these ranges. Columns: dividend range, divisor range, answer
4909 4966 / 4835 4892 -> 1.60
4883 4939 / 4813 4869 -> 1.37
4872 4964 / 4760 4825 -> 1.66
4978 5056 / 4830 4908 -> 1.04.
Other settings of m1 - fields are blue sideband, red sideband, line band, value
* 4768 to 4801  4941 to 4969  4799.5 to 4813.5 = 1.30 angstroms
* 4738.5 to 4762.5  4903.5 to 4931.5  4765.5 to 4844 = 5.67 angstroms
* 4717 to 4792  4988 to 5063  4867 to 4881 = -1.74 angstroms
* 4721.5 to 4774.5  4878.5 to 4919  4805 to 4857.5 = 3.42 angstroms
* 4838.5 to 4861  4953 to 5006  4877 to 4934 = -4.70 angstroms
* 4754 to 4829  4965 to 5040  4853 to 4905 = -4.60 angstroms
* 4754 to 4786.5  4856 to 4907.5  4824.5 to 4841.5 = 0.10 angstroms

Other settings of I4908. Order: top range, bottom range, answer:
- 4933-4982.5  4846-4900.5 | 1.59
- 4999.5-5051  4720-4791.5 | 1.29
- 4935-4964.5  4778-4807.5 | 2.16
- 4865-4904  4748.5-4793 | 1.36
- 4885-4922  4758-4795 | 1.53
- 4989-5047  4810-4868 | 1.10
